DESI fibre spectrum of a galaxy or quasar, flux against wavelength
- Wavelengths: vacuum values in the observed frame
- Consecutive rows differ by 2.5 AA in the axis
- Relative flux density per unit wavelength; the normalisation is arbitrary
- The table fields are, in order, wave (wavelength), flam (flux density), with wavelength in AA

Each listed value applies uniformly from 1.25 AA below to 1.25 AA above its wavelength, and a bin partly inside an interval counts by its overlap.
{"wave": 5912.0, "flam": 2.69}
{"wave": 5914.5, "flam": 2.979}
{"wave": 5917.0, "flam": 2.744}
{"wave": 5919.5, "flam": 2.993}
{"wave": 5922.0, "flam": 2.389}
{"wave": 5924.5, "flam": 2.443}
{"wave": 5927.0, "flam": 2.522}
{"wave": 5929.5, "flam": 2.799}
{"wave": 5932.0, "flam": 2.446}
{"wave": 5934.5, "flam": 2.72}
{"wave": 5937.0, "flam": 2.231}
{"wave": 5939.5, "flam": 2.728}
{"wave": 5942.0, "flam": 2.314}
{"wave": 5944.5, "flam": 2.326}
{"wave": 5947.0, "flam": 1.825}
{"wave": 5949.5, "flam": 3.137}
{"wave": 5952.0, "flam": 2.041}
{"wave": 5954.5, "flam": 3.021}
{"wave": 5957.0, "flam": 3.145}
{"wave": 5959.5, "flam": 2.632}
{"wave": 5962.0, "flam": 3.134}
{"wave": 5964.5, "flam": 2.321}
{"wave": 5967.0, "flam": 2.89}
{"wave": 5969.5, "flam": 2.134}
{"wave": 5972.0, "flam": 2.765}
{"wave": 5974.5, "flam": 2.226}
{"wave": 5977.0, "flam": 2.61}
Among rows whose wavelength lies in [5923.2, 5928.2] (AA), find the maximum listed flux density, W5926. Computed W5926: 2.522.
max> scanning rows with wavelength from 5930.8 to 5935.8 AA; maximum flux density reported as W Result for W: 2.72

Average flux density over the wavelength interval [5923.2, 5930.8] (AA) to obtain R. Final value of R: 2.59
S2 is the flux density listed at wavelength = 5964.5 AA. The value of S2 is 2.321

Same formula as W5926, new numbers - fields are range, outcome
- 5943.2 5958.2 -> 3.145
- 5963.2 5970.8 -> 2.89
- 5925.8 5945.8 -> 2.799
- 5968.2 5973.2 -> 2.765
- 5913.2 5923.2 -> 2.993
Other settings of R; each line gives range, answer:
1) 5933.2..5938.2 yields 2.48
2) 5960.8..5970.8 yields 2.62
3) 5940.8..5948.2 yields 2.16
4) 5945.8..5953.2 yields 2.34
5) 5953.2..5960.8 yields 2.93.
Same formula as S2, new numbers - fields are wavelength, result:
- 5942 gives 2.314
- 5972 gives 2.765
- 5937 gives 2.231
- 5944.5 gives 2.326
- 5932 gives 2.446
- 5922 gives 2.389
